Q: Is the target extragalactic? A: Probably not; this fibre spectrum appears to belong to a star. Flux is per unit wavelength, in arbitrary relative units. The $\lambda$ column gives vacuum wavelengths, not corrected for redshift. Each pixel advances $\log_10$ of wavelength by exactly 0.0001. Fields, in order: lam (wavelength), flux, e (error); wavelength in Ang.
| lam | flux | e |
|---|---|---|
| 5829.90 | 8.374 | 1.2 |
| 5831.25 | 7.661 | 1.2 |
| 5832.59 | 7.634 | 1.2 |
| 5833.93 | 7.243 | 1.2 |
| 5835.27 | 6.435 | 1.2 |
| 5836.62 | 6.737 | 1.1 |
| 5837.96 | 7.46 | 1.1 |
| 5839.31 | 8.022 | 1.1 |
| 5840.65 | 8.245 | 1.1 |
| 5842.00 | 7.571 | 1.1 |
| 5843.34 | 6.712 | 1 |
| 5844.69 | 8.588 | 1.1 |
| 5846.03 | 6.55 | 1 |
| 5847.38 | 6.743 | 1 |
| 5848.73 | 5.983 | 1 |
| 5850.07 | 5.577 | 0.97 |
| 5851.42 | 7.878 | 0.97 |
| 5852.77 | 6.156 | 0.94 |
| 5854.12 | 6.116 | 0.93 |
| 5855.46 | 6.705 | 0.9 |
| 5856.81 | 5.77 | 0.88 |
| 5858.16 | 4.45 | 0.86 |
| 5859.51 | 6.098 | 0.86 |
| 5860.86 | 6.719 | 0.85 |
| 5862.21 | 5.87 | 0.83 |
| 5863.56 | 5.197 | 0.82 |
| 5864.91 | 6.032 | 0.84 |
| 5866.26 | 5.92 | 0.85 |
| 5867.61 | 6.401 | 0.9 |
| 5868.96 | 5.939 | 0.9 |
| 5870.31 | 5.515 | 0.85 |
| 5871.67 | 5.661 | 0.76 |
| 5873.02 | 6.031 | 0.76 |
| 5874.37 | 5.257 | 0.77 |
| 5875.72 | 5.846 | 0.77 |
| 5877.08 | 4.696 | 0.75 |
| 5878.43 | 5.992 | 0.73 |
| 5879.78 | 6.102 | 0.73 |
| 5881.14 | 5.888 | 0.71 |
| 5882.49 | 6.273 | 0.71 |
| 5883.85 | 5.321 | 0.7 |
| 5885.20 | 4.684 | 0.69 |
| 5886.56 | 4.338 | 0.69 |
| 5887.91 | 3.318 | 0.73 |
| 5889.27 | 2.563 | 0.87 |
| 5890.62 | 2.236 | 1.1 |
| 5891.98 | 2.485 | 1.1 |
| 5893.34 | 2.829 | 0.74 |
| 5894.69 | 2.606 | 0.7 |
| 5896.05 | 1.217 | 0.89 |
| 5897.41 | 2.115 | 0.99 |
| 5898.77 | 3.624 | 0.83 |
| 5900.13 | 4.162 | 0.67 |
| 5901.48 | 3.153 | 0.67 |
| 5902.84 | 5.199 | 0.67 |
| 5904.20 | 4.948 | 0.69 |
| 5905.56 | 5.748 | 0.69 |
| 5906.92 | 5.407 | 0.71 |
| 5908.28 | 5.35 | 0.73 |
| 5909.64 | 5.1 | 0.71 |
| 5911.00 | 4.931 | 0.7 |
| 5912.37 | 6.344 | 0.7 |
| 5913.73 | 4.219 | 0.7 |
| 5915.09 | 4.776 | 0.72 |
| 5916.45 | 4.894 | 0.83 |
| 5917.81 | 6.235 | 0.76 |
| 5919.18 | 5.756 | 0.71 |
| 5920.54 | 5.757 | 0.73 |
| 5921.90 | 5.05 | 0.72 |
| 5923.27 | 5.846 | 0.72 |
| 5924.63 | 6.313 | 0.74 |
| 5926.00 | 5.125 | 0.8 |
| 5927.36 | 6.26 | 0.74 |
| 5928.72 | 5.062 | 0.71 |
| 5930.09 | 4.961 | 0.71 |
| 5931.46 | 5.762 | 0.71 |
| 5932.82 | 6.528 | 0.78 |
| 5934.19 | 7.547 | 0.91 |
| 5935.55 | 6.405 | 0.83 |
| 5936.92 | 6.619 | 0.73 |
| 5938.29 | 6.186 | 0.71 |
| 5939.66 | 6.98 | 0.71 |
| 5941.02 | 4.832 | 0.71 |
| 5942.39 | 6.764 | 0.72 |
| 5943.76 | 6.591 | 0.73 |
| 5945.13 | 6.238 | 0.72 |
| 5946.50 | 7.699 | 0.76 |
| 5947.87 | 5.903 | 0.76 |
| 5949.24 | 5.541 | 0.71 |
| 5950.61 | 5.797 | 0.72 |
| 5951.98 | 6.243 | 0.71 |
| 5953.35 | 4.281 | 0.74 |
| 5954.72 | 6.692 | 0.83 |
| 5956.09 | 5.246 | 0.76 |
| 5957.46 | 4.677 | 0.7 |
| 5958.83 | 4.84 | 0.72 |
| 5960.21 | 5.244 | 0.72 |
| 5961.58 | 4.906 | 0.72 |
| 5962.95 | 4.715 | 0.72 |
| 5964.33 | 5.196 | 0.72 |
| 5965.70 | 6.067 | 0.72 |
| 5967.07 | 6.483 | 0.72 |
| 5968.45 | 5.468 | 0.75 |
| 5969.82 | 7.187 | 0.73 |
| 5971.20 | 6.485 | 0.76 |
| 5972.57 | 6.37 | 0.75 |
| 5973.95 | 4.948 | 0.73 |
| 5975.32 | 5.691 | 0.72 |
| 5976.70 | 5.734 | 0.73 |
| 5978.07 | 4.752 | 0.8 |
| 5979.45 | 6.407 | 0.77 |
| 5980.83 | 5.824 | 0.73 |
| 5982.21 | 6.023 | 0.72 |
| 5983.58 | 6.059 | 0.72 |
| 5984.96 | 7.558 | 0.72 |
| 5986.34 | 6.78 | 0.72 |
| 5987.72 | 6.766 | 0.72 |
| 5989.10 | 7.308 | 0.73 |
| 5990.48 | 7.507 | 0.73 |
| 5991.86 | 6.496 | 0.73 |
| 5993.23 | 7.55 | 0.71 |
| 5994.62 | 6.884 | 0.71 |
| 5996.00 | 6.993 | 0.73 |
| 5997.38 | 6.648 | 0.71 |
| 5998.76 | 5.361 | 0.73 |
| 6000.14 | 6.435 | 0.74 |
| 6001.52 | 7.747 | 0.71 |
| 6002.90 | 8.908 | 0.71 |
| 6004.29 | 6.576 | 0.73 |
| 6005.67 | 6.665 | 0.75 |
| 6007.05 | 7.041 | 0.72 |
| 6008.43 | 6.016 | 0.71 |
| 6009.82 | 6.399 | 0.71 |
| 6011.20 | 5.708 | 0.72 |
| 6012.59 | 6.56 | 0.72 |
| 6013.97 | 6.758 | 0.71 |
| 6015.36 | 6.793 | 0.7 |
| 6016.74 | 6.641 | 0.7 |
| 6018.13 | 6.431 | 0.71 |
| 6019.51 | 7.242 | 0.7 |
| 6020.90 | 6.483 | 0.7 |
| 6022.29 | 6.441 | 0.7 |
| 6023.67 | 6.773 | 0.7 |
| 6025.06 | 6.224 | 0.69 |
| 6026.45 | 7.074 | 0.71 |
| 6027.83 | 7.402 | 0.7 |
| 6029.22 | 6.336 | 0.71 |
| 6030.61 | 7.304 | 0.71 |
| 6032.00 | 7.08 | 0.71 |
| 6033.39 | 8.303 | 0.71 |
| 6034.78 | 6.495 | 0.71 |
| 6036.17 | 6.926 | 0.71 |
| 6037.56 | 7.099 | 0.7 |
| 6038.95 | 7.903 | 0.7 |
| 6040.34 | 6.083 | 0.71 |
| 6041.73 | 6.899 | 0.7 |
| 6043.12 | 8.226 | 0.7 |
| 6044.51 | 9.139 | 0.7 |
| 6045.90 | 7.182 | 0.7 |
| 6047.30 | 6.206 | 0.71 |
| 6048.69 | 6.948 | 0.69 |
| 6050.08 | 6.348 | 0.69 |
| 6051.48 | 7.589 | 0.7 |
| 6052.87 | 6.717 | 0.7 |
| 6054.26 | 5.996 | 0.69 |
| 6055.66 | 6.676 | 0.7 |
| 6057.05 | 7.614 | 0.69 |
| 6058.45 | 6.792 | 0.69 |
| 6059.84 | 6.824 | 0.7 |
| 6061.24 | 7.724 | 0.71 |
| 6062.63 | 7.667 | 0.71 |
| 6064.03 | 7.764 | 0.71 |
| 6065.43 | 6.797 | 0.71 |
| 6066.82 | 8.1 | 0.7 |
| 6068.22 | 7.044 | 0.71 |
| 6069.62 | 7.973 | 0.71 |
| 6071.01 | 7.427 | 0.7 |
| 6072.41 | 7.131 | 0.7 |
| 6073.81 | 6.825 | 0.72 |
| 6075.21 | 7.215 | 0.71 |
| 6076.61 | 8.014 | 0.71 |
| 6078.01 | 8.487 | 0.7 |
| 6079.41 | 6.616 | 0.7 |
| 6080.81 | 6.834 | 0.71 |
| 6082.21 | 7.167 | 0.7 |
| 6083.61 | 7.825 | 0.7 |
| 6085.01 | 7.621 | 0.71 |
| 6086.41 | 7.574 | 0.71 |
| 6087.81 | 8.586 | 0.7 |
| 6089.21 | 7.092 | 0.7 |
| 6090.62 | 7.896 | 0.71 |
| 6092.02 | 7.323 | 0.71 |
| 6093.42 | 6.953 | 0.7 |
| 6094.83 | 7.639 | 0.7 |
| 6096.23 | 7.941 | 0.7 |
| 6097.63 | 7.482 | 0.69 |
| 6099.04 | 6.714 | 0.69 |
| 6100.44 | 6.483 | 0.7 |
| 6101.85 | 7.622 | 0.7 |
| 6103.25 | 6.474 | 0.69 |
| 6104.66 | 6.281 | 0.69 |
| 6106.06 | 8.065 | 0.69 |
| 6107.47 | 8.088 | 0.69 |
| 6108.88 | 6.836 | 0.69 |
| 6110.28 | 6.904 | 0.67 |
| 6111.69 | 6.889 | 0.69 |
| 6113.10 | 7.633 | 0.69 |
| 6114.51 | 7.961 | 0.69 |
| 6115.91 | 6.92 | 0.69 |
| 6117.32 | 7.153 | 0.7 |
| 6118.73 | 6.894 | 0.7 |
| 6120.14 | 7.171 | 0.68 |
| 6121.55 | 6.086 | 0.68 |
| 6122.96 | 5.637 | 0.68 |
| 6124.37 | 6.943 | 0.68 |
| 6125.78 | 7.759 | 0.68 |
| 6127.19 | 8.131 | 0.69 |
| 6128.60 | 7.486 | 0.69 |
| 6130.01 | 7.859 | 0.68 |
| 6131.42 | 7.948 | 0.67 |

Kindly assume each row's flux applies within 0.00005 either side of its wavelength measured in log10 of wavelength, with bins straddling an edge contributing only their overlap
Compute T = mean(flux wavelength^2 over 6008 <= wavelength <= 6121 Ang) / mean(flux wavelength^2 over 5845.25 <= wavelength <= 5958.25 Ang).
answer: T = 1.40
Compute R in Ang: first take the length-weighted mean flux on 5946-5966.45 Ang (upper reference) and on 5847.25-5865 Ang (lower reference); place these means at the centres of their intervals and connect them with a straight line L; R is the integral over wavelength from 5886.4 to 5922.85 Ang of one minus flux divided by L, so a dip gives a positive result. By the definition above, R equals 9.7 Ang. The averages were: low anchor 6.07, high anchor 5.52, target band 4.25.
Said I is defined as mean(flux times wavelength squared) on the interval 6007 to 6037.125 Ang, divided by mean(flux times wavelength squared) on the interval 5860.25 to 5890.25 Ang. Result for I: 1.3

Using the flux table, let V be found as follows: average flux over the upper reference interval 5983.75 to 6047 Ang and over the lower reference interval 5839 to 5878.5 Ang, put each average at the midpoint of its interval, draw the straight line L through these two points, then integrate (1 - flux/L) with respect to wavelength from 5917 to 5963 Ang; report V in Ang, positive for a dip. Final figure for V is 5.29 Ang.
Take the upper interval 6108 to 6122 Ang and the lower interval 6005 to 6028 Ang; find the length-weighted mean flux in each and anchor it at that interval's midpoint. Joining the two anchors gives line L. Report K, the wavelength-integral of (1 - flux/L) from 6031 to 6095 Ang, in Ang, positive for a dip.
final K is -4.5 Ang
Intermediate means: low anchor 6.61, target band 7.31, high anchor 7.07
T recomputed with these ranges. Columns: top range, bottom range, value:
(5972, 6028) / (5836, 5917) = 1.28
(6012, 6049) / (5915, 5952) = 1.20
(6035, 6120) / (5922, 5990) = 1.27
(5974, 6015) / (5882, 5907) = 1.81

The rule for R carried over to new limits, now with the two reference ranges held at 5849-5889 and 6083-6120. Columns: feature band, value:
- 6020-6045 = -0.9 Ang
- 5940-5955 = 0.4 Ang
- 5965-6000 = 0.6 Ang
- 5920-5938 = 0.5 Ang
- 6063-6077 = -0.6 Ang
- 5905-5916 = 1.4 Ang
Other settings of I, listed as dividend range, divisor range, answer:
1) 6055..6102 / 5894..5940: 1.51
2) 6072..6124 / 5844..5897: 1.48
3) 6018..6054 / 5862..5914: 1.57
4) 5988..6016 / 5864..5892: 1.39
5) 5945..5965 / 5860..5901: 1.21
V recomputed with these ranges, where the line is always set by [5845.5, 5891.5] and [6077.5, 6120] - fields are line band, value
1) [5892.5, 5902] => 4.9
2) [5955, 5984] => 3.2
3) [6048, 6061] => 0.2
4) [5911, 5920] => 0.9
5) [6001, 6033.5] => -0.7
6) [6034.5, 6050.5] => -0.6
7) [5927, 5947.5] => -0.7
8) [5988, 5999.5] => -0.6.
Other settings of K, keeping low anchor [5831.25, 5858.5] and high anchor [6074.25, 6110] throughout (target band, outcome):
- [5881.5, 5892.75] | 4.87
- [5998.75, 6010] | 0.48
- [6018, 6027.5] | 0.70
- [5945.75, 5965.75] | 4.46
